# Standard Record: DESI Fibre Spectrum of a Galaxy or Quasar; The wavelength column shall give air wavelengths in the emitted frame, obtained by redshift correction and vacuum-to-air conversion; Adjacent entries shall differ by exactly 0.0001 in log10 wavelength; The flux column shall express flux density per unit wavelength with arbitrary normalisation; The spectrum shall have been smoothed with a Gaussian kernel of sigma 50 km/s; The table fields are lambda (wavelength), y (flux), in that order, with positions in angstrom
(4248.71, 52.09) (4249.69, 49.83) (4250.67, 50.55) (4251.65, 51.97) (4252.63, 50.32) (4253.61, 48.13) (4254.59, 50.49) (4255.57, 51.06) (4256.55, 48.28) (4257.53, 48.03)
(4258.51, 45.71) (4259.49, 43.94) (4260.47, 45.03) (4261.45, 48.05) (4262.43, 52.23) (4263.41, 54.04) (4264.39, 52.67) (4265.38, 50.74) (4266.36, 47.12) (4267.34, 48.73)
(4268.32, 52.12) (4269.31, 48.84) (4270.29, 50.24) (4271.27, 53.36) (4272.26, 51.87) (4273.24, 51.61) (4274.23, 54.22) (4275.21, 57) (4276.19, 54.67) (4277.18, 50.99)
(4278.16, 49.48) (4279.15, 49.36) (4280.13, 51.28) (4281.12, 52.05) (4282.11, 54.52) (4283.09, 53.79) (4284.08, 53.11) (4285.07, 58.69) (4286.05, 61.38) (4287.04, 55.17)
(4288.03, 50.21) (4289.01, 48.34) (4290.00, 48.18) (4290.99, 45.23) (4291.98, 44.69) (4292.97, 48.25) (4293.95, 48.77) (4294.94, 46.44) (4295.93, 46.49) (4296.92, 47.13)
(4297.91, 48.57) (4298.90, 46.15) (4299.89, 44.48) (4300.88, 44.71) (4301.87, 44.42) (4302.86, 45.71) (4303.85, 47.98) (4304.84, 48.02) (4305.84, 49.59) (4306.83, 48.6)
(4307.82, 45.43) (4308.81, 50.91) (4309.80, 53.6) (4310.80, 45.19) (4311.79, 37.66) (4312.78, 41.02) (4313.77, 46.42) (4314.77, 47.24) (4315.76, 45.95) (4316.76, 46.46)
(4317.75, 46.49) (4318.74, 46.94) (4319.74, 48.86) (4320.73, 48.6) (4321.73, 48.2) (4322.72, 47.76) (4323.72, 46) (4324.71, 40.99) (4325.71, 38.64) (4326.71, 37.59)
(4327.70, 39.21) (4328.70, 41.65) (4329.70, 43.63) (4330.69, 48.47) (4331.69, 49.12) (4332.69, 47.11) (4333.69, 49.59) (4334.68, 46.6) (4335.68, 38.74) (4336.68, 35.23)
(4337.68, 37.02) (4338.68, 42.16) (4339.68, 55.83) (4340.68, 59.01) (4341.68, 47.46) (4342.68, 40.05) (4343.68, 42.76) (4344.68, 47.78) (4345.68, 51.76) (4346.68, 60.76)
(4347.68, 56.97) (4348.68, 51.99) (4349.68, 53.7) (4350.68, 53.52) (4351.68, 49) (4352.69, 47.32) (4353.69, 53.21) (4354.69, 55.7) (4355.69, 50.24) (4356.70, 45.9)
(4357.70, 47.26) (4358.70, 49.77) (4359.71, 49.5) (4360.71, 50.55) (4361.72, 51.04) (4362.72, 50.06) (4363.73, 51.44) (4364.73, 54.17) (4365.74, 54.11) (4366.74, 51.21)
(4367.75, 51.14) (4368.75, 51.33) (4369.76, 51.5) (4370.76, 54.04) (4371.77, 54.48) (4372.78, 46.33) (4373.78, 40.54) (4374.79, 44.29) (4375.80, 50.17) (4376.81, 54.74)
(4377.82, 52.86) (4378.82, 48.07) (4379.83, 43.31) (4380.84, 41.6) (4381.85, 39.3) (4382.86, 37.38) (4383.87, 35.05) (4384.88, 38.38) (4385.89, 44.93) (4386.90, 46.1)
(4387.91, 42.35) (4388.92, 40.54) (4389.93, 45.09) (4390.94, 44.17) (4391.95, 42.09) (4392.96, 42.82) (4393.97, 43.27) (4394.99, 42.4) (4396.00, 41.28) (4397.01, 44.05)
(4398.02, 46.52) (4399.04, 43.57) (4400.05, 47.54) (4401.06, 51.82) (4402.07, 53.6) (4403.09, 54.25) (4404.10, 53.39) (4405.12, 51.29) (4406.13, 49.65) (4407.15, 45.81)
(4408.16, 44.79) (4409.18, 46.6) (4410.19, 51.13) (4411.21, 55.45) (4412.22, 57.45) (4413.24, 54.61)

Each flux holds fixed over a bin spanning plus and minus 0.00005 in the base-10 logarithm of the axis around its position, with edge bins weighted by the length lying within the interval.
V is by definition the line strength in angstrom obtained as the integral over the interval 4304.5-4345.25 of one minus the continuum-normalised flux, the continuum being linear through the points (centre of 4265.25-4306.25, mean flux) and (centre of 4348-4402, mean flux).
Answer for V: 2.8 angstrom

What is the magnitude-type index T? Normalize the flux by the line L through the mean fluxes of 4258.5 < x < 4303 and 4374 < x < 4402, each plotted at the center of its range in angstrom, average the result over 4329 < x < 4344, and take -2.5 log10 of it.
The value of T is 0.037 mag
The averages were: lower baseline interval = 50.1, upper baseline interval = 44.3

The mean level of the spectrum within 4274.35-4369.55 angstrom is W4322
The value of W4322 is 48.5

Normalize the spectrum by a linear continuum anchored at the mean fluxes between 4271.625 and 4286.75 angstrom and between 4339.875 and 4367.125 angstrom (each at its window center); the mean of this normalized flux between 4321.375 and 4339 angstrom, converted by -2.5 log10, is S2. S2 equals 0.199 mag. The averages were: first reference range 53.6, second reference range 51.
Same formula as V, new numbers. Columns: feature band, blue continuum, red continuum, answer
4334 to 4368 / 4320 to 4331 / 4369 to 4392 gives -3.9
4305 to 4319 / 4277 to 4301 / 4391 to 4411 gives 0.8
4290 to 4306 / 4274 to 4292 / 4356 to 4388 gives 1.5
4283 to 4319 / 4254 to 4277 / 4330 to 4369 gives 1.5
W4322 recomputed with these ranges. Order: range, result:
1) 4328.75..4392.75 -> 47.7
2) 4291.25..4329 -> 45.8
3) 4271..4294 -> 52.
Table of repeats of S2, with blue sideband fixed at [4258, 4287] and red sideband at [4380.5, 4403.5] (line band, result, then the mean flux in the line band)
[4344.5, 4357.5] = -0.12 mag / 52.2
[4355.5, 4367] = -0.10 mag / 50.4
